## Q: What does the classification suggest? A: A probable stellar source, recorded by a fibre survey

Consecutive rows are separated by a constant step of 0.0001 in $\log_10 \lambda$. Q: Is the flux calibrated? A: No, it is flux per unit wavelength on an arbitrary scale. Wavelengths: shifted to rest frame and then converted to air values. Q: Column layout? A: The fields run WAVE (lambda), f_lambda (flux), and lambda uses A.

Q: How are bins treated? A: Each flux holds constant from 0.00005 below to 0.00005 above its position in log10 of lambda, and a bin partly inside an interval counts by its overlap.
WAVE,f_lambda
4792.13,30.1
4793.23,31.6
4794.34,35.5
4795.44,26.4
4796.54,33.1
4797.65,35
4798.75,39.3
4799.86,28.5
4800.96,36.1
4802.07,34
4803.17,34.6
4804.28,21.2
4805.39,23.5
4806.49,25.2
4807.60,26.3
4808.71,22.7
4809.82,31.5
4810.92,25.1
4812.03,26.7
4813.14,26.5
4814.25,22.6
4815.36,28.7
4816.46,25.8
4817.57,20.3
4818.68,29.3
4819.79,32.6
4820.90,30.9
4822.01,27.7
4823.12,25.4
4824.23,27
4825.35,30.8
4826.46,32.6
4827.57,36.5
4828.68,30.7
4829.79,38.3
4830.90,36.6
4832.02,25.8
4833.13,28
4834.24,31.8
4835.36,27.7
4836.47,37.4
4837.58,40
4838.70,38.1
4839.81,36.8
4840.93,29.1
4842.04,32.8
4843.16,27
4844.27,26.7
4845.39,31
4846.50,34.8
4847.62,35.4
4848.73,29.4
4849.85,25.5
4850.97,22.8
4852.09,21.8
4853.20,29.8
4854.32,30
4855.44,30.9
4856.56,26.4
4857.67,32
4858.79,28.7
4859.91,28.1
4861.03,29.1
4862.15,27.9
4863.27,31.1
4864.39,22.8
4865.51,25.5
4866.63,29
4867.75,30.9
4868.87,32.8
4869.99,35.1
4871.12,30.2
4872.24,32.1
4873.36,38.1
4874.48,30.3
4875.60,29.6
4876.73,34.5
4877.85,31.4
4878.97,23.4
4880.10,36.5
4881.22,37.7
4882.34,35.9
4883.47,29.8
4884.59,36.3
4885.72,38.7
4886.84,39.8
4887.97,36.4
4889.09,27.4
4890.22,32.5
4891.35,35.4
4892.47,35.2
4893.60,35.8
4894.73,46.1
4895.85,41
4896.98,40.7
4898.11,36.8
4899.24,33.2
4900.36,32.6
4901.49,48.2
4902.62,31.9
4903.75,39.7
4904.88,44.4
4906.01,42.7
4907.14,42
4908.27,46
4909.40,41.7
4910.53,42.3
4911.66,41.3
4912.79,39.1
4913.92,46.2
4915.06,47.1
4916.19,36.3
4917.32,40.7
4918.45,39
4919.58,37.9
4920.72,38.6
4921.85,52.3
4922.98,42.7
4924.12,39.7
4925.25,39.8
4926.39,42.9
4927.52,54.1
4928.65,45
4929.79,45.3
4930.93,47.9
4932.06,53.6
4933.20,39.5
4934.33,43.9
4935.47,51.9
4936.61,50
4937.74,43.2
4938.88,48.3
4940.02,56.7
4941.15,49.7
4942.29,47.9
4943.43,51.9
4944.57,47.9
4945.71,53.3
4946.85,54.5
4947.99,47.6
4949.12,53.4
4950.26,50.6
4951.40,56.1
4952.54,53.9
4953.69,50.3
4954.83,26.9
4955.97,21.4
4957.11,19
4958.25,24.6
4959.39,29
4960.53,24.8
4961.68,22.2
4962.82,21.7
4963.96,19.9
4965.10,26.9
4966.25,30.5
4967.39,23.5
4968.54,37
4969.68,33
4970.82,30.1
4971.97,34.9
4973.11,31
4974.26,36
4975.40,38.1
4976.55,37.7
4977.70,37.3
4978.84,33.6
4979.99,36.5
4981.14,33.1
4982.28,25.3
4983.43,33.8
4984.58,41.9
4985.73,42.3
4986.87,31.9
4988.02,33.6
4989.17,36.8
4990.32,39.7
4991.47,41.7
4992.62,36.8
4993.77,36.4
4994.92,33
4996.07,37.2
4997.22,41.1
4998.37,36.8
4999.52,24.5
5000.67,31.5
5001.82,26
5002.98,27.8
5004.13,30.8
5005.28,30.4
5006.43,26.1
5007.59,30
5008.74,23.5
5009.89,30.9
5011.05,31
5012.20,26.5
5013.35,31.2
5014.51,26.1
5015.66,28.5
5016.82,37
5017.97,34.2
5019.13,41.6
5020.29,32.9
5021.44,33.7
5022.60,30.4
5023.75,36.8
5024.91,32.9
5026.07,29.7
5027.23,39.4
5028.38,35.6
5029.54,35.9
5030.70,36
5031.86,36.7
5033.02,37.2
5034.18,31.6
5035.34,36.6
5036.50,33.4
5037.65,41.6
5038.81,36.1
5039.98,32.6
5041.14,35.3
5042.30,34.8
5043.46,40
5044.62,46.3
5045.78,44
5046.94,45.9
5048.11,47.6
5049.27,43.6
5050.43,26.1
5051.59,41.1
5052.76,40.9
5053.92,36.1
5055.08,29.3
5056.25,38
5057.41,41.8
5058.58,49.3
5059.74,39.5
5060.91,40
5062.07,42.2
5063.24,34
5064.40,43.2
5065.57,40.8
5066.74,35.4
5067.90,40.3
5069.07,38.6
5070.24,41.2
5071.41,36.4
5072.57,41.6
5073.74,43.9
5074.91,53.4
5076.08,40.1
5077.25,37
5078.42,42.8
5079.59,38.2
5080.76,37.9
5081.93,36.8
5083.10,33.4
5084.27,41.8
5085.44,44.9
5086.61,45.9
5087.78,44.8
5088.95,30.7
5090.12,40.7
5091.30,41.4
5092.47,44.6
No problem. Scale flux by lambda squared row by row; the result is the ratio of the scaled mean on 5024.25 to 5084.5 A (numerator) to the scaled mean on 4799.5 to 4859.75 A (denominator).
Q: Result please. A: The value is 1.43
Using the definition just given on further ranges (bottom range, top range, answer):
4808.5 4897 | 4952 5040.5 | 1.12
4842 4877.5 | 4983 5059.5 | 1.27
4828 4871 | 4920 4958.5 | 1.55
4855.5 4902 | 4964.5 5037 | 1.05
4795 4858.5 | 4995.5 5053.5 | 1.25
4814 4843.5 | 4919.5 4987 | 1.35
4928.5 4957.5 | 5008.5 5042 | 0.75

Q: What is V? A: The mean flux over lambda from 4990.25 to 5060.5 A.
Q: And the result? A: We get 35.2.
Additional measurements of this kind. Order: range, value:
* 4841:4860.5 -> 29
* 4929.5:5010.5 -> 37.1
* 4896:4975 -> 40.5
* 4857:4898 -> 33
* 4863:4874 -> 30.8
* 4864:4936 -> 38.4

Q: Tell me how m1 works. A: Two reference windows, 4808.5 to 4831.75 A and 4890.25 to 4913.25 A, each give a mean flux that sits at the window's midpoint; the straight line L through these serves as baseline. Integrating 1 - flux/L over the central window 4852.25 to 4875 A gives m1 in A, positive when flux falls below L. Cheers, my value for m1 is 3.2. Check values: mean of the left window 29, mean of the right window 39.6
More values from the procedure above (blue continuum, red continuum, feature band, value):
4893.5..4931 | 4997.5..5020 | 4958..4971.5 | 3.2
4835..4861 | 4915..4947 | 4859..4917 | 3.9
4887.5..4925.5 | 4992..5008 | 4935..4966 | -3.7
